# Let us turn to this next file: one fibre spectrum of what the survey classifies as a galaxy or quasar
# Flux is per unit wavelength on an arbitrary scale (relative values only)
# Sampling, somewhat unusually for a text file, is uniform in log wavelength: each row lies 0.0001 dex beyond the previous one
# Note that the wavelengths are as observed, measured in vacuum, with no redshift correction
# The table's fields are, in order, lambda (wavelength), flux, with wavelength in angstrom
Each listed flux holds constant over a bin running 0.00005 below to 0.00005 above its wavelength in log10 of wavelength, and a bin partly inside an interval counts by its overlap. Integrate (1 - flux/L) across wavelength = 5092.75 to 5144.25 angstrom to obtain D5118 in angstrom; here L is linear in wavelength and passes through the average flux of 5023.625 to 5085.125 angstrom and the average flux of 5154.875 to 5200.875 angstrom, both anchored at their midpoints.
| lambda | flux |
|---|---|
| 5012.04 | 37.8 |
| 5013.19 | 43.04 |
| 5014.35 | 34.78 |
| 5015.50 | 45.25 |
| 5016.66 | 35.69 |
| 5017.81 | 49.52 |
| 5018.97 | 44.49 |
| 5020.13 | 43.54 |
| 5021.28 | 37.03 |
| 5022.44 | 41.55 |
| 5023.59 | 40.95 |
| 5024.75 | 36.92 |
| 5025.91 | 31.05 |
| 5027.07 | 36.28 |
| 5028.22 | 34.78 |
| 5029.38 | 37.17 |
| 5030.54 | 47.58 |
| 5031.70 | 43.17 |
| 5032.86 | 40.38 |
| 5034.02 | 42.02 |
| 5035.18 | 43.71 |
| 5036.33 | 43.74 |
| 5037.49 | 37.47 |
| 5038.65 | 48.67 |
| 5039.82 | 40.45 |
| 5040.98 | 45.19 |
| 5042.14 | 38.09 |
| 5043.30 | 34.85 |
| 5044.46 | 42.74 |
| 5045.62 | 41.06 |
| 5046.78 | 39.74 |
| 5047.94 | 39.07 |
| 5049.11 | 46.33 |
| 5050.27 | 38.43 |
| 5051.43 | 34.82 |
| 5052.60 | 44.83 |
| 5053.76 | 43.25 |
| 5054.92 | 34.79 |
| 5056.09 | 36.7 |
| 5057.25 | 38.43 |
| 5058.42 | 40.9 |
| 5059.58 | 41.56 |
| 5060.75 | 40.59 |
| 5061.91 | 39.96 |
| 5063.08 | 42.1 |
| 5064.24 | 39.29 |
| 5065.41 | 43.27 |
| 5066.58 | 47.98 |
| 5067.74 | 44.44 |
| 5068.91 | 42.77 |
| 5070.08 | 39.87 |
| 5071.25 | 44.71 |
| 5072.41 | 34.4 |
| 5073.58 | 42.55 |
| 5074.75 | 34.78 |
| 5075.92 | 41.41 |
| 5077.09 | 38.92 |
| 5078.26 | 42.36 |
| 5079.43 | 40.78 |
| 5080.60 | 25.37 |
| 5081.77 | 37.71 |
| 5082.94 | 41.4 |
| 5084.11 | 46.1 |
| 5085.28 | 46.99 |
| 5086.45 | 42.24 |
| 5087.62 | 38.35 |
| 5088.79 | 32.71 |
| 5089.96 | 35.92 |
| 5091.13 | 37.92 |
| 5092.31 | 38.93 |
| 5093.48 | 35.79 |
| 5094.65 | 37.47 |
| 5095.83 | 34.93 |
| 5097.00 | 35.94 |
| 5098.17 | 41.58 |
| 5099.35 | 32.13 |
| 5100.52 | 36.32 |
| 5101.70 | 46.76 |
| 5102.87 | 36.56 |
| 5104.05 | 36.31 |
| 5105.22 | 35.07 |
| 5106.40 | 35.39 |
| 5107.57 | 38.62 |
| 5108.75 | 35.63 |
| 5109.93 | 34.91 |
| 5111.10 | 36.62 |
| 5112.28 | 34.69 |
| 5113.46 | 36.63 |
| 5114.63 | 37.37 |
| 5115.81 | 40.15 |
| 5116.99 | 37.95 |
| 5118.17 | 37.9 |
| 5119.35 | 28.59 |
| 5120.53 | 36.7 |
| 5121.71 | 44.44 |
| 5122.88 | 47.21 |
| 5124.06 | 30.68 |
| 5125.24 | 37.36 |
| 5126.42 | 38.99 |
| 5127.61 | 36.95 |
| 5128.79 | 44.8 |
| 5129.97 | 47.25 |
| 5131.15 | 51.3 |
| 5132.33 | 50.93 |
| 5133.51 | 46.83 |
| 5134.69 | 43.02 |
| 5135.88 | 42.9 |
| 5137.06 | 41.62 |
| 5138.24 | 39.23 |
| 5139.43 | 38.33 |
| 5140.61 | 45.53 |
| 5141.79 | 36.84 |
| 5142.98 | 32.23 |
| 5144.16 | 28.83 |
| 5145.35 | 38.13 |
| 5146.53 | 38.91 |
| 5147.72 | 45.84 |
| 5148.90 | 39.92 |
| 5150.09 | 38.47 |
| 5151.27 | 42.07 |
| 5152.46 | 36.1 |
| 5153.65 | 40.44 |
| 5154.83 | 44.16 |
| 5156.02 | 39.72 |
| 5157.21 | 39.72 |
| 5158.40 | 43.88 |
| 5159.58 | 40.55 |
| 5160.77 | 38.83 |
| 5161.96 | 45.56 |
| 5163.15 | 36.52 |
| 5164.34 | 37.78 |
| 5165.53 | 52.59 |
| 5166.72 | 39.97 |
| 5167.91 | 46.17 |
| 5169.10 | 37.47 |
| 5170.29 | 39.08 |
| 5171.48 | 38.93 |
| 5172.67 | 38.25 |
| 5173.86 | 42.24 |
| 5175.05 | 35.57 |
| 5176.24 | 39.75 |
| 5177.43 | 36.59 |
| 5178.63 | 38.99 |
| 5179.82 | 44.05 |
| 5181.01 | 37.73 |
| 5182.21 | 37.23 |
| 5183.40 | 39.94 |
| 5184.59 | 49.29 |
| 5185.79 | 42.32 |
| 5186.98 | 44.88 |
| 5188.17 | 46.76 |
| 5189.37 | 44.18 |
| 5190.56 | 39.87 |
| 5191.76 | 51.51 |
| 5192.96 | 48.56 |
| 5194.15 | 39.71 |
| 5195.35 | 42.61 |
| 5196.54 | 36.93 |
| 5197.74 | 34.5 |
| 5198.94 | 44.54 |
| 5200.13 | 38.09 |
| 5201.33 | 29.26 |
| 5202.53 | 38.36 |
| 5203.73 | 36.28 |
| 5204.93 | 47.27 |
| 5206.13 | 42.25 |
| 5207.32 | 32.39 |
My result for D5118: 2.5 angstrom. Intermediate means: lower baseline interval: 40.3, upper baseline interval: 41.3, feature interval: 38.9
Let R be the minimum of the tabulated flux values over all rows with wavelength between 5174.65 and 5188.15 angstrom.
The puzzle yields 35.57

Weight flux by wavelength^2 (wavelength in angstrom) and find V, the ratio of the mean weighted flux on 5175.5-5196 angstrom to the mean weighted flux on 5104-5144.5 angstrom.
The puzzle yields 1.11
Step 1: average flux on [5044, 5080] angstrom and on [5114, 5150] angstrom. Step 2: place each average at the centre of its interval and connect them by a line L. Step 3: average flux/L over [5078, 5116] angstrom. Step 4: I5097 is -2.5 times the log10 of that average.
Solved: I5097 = 0.08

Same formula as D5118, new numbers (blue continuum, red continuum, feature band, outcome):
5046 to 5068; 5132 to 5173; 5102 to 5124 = 1.9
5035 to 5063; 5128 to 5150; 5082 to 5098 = 0.9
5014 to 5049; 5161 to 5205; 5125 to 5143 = -0.7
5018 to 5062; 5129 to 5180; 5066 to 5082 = 0.3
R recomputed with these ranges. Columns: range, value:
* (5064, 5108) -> 25.37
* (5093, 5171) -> 28.59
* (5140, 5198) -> 28.83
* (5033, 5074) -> 34.4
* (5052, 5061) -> 34.79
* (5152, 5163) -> 36.1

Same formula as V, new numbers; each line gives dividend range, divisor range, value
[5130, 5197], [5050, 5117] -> 1.10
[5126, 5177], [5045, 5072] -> 1.03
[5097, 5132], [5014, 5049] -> 0.98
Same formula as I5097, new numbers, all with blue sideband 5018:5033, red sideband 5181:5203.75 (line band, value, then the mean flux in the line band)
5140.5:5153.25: 0.07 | 38.2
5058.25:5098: 0.02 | 39.7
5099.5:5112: 0.10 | 37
